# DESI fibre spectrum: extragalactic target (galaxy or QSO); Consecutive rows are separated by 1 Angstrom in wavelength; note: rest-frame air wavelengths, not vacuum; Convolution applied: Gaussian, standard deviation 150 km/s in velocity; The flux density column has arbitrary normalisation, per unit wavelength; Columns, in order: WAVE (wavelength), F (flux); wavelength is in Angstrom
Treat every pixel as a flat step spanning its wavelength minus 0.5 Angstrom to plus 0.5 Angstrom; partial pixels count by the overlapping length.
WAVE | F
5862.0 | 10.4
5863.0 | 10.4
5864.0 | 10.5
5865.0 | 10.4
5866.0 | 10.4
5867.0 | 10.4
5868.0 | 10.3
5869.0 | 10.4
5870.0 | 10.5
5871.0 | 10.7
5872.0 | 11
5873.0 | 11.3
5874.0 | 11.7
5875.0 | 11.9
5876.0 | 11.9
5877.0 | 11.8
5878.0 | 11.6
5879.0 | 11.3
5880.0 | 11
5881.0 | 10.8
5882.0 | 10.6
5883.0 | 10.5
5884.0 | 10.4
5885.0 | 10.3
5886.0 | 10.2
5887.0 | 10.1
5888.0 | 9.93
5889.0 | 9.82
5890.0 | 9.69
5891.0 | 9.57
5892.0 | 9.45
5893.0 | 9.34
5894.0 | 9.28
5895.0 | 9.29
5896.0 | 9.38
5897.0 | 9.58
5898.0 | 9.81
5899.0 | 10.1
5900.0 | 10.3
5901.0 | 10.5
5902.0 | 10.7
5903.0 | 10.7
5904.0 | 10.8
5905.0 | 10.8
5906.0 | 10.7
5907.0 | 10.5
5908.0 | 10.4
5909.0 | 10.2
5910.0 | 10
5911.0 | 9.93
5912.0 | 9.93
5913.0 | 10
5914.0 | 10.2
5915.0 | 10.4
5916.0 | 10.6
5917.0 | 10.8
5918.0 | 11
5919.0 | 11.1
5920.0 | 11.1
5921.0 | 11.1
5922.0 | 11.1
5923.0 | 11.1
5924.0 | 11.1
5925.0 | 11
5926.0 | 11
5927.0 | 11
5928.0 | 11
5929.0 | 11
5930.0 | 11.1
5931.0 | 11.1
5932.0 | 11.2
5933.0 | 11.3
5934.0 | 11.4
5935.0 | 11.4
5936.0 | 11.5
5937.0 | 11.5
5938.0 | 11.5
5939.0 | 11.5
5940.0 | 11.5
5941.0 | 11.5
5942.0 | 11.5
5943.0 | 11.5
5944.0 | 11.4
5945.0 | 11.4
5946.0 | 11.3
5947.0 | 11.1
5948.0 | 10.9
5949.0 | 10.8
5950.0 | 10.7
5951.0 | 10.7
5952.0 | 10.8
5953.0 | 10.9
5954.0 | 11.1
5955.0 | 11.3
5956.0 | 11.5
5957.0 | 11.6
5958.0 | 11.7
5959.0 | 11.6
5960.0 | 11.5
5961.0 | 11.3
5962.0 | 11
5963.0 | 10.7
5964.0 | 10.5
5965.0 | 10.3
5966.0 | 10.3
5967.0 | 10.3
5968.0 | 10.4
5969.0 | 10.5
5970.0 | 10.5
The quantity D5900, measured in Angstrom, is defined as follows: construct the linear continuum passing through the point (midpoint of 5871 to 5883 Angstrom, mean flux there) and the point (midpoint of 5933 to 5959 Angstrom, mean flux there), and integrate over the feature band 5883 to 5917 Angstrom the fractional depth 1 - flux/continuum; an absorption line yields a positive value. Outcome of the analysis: 3.6 Angstrom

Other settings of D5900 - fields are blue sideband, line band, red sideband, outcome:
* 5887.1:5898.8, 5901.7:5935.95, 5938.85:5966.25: -1.8 Angstrom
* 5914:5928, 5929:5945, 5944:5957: -0.5 Angstrom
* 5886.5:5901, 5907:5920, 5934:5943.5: 0.1 Angstrom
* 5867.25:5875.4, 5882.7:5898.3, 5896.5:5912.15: 1.2 Angstrom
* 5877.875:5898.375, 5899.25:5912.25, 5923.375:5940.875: 0.1 Angstrom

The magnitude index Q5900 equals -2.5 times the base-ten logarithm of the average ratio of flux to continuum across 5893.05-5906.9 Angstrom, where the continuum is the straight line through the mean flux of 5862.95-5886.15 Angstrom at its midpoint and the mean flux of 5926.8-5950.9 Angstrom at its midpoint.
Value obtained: 0.09 mag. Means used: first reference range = 10.9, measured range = 10.1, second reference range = 11.2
